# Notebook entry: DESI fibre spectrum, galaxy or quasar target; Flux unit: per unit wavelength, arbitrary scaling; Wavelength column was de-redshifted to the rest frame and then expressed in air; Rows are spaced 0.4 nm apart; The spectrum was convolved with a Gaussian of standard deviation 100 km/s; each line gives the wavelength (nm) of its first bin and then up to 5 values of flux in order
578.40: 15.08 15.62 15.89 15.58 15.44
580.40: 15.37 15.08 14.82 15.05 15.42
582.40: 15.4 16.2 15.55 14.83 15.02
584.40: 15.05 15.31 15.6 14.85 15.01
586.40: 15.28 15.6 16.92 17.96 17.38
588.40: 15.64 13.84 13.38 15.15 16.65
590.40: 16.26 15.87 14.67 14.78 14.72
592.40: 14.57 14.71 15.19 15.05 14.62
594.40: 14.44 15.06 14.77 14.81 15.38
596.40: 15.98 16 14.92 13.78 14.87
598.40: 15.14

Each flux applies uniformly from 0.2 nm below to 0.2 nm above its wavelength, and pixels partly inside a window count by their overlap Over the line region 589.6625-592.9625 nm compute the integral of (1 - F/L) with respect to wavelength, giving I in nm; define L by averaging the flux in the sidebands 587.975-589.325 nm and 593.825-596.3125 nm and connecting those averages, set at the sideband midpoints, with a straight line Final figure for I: -0.09 nm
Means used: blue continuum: 14.9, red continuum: 14.9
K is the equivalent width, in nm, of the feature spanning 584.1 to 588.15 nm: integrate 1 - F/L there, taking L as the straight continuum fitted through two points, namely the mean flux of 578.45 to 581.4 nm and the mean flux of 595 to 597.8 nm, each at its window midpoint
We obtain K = -0.15 nm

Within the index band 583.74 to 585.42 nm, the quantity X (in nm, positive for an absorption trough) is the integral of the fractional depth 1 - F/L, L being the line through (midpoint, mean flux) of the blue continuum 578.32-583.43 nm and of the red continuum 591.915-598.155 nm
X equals 0.01 nm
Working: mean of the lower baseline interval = 15.4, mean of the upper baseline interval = 14.9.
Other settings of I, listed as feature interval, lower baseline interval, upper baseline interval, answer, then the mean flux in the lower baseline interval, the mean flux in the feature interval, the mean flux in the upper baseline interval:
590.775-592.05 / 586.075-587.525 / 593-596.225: 0.04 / 16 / 14.9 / 14.9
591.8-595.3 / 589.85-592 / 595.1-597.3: 0.15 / 15.5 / 14.8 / 15.4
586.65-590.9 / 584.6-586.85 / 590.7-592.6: -0.23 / 15.3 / 15.9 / 14.9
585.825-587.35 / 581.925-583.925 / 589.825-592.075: -0.02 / 15.5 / 15.7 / 15.5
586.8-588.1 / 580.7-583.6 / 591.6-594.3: -0.18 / 15.3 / 17.1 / 14.8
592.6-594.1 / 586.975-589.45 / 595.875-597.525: 0.07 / 15.8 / 14.9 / 15.4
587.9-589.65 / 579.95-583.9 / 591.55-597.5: 0.02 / 15.3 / 14.9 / 15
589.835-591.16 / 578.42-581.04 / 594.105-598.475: -0.08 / 15.5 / 16.1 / 15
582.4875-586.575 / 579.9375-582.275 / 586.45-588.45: 0.18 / 15.2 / 15.3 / 16.7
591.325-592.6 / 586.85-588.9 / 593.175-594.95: 0.06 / 16.4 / 14.7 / 14.8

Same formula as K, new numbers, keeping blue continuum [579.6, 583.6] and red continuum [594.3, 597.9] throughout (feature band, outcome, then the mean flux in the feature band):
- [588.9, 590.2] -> 0.02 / 15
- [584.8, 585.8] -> 0.00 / 15.2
